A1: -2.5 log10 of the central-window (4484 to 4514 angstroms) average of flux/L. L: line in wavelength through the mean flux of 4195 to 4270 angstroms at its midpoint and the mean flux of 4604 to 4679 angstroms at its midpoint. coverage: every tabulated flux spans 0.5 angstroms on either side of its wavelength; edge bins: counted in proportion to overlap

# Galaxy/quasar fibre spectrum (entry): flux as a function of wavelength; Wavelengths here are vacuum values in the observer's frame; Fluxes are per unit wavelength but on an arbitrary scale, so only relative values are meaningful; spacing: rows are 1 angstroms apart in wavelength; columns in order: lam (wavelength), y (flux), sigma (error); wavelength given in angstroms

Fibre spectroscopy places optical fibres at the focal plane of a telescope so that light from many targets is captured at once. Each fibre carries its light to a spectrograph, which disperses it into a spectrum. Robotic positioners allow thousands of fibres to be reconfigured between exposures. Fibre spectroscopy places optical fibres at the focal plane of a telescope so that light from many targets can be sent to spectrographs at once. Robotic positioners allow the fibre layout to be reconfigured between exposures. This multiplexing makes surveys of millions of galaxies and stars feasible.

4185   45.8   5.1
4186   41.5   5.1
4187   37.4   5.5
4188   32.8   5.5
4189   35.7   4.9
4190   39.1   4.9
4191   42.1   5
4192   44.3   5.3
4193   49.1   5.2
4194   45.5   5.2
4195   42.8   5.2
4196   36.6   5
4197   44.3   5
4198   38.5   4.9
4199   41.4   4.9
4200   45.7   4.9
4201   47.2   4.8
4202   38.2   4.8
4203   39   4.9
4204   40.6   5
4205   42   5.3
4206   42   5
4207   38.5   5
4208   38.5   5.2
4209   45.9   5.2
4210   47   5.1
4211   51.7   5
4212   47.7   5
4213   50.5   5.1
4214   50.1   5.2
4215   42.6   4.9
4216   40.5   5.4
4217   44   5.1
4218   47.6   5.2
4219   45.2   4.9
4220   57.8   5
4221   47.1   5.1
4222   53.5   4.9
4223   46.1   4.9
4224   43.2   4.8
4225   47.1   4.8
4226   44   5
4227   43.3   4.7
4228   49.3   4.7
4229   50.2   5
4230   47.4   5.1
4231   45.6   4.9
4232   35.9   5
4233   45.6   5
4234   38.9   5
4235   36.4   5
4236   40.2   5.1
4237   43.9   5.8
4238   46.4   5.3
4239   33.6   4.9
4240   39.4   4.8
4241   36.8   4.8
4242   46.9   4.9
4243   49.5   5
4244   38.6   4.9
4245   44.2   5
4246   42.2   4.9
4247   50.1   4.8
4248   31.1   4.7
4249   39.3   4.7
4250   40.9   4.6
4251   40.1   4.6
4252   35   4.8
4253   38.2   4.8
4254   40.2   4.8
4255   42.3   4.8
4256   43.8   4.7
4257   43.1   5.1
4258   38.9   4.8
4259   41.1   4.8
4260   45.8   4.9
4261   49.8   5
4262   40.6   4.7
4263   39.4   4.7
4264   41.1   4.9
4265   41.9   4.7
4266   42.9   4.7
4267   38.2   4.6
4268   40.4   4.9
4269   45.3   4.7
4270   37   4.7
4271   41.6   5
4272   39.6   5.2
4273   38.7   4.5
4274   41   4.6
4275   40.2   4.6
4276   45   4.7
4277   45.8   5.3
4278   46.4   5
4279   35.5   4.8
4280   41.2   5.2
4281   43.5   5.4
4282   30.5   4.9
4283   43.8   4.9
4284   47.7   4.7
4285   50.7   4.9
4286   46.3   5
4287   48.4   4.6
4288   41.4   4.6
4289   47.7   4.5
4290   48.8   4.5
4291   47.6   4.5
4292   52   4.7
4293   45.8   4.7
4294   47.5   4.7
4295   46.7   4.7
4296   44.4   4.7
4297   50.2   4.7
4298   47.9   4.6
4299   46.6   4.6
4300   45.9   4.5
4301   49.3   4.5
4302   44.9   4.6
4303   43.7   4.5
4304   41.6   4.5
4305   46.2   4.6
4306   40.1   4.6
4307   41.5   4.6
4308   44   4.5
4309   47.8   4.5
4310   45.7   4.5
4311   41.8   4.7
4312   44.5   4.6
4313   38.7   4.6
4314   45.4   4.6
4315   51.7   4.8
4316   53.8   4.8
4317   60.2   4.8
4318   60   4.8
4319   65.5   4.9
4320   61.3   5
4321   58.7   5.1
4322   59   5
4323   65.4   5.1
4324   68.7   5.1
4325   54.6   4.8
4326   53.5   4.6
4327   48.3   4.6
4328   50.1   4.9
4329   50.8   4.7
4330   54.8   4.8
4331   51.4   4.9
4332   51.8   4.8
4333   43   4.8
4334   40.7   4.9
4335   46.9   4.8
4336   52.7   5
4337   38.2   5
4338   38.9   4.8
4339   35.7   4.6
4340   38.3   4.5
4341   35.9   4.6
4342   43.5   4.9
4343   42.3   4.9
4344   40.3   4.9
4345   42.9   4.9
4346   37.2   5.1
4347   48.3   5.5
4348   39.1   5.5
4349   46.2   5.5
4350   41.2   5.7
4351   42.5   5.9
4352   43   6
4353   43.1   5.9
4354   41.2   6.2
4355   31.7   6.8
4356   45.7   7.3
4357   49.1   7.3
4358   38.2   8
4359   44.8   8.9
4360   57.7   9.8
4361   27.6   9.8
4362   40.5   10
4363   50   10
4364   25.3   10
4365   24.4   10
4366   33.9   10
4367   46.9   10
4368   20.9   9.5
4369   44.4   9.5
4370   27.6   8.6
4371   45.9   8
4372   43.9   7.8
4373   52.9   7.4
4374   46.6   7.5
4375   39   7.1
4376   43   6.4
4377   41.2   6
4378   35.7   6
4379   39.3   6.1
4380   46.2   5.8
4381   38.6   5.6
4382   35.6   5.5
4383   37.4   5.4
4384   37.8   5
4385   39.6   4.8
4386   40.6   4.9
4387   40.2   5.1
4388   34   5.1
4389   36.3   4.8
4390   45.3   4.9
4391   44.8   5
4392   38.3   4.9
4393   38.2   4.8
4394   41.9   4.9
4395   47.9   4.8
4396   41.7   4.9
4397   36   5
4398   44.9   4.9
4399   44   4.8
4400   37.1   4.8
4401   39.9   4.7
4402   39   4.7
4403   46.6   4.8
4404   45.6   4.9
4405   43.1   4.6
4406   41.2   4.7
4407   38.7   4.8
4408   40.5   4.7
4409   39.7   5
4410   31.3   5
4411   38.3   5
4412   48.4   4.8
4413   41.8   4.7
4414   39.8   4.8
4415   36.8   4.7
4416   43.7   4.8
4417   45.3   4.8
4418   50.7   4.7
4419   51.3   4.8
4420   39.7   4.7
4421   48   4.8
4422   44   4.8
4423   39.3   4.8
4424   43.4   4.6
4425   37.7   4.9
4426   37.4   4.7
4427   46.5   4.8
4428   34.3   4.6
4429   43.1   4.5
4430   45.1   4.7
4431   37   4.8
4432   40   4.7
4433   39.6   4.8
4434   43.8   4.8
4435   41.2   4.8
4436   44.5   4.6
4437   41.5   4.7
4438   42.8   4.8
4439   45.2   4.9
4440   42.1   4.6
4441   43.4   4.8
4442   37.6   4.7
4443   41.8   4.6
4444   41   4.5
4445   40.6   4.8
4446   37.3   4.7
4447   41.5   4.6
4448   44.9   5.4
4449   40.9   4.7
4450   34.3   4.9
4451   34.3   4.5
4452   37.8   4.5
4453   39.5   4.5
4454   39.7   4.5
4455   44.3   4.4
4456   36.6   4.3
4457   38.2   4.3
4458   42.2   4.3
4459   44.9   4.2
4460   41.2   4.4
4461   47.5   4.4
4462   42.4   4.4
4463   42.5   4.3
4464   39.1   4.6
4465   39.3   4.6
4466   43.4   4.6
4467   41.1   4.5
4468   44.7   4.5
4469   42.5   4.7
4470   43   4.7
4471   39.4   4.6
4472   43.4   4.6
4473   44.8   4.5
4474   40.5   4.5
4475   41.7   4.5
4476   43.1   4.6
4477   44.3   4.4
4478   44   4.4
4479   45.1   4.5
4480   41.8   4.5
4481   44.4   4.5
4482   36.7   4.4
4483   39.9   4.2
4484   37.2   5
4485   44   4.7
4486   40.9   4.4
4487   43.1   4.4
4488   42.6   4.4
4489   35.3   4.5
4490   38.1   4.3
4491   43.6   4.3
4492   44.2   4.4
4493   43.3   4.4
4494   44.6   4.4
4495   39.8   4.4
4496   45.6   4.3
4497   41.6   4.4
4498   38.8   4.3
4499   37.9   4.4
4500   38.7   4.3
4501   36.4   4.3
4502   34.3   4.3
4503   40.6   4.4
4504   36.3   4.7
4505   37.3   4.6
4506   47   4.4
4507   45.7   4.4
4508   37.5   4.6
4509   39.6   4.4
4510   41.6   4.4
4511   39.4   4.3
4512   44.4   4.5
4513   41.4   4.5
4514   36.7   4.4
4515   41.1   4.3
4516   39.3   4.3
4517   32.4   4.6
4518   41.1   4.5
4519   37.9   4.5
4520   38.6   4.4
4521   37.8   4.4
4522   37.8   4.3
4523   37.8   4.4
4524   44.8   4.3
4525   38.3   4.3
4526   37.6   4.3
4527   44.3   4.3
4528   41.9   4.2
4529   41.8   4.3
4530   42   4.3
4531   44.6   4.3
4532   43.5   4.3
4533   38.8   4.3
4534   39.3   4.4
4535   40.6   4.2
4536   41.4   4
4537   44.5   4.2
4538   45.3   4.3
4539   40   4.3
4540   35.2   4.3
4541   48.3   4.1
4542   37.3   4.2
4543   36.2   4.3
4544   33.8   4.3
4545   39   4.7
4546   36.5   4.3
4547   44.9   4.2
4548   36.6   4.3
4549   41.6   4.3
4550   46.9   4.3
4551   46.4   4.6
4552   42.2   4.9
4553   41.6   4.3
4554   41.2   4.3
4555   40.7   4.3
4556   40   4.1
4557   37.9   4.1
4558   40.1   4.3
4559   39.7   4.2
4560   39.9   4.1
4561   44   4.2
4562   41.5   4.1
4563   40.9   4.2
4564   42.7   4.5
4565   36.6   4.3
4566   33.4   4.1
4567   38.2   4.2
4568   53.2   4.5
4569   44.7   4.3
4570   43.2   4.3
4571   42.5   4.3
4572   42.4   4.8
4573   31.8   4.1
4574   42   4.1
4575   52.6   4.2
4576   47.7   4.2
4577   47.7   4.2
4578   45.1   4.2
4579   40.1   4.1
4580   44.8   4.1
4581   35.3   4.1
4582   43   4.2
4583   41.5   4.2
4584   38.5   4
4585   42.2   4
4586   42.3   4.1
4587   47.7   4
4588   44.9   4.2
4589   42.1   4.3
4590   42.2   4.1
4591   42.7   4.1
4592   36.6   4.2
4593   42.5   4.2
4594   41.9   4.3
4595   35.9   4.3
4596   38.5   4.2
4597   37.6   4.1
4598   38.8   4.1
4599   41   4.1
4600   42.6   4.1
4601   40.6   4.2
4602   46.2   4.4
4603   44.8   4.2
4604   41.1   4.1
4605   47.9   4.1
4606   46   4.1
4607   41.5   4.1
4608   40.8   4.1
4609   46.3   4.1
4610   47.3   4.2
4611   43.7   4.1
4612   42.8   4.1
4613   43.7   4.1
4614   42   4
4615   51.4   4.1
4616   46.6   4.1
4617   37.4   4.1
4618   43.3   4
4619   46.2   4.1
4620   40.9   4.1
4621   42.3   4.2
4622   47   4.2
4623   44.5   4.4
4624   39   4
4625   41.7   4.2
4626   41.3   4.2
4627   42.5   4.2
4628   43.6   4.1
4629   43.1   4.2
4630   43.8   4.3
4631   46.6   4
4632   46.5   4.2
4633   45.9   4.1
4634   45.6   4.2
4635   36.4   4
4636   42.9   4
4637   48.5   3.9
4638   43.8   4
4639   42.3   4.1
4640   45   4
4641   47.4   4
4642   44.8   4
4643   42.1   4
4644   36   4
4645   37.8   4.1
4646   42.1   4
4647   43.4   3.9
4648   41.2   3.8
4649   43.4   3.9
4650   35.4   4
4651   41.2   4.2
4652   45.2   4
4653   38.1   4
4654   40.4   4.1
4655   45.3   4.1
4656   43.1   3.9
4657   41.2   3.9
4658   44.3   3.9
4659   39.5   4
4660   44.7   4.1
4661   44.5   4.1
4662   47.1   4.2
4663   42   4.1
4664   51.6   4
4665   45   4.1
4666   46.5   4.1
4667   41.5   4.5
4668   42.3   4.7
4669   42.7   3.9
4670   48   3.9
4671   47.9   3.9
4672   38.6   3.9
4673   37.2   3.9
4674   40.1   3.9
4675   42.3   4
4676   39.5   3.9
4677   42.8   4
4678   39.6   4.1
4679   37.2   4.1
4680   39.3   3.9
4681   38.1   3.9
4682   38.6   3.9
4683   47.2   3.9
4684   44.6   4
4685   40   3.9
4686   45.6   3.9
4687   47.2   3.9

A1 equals 0.06 mag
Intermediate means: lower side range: 43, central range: 40.7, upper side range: 43.1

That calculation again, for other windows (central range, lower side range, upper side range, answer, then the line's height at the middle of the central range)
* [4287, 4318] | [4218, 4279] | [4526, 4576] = -0.10 mag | 42.5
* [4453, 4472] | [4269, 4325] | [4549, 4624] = 0.07 mag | 44.5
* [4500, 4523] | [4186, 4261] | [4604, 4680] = 0.10 mag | 43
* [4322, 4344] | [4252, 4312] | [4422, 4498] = -0.12 mag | 43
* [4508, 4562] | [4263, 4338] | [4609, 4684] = 0.10 mag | 44.2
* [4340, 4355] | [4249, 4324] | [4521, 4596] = 0.08 mag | 44.5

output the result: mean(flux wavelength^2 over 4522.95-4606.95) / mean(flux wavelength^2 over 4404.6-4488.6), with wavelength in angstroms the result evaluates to 1.1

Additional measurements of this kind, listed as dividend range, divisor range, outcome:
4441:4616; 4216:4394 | 1.04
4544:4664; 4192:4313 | 1.14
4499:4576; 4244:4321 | 1.02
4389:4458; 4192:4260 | 1.05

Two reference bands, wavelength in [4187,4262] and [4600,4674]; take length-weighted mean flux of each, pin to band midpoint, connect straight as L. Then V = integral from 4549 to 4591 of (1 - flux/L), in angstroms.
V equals 1.02 angstroms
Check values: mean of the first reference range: 43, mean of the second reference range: 43.3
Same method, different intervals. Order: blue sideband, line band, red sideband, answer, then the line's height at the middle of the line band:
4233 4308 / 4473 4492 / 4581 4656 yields 0.5 angstroms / 42.7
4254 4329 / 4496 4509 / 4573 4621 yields 1.3 angstroms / 43.9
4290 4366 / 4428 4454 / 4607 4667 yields 2.6 angstroms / 45.1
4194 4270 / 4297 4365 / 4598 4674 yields -4.9 angstroms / 43.1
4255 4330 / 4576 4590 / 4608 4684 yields 0.2 angstroms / 43.6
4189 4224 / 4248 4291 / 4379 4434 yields 1.3 angstroms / 43.3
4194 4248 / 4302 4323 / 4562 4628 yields -3.0 angstroms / 43.6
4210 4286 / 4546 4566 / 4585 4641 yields 1.0 angstroms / 43.1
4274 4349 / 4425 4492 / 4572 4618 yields 5.1 angstroms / 44.7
